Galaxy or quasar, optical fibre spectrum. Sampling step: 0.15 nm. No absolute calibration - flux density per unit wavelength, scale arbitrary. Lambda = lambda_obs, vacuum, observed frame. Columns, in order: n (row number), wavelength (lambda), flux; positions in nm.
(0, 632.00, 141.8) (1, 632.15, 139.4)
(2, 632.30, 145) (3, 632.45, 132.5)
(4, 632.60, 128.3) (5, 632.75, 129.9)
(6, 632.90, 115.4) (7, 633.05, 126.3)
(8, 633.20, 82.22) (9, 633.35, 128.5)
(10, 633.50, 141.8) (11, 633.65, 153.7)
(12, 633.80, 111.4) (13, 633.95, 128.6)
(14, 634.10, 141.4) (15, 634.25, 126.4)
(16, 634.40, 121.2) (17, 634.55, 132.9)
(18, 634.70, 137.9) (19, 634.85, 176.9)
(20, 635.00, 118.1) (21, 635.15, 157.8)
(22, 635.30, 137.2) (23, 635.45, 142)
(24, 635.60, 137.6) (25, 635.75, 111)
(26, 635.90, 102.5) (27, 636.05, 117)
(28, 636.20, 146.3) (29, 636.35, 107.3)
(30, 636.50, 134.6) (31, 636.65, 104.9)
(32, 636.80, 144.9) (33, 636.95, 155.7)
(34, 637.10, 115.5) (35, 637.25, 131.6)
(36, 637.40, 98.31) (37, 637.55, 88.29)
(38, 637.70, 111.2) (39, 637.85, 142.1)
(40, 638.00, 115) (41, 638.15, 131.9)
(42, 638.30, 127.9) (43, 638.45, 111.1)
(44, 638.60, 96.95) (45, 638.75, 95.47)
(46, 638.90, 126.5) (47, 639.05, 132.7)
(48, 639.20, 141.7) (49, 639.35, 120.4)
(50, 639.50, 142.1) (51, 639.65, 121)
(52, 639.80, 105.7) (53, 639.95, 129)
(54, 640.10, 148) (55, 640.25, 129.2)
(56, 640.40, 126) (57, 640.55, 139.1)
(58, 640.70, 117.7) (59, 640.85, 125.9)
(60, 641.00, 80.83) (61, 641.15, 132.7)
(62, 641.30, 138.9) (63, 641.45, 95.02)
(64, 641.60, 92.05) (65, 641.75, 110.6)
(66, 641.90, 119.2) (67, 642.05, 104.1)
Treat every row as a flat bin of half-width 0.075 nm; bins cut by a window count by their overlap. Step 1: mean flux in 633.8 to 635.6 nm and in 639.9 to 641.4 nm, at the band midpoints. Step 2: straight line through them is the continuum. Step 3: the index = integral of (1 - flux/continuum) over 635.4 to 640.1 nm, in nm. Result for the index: 0.32 nm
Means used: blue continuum 137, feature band 123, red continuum 126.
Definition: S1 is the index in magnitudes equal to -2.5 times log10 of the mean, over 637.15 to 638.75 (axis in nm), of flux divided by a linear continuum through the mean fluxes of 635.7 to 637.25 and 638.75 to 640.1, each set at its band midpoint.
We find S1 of 0.10 mag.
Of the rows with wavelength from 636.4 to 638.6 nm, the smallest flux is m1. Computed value 88.29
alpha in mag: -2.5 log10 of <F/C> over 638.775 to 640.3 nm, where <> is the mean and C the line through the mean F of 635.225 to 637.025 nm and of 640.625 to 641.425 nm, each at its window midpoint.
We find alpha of -0.07 mag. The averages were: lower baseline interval 128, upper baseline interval 118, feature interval 129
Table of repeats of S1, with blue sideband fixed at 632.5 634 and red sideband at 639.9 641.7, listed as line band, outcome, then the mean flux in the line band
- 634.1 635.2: -0.120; 138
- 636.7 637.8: 0.016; 121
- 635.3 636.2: -0.016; 125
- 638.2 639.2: 0.040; 118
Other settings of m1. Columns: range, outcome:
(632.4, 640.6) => 82.22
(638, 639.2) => 95.47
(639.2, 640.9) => 105.7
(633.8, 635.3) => 118.1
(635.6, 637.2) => 102.5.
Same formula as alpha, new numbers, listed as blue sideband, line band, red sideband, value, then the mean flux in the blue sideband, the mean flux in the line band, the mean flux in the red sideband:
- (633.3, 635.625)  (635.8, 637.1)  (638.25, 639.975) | 0.04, 137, 126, 121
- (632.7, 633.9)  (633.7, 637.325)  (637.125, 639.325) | -0.09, 124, 131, 118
